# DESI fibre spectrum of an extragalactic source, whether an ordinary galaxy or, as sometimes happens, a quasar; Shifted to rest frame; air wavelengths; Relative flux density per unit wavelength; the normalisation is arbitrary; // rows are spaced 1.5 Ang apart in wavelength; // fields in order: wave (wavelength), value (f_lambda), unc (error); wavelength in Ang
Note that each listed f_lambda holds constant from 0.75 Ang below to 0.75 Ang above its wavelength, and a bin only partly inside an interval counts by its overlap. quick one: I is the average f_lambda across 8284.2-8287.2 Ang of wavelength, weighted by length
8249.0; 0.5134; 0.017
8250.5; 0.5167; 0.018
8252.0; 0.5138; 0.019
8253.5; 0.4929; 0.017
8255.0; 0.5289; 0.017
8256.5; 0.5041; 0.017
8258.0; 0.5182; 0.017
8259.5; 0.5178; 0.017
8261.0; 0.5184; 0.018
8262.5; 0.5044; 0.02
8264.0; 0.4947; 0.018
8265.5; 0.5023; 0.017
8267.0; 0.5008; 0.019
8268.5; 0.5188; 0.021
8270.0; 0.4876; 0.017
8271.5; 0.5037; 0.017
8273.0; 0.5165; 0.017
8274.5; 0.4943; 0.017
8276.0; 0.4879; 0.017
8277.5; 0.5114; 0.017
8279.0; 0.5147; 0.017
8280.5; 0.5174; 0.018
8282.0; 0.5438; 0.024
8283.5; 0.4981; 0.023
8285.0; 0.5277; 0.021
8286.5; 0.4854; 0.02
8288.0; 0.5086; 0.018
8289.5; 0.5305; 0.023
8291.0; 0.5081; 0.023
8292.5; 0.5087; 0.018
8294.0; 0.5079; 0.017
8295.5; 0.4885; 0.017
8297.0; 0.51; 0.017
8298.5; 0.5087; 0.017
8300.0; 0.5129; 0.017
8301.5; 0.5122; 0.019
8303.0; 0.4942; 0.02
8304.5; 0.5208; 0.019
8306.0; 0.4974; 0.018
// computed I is 0.507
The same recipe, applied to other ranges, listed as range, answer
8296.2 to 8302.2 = 0.511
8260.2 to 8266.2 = 0.505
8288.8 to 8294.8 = 0.513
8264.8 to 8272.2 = 0.503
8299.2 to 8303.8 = 0.507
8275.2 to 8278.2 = 0.499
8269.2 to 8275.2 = 0.501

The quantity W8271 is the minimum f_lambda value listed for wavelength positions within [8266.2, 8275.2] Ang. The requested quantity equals 0.4876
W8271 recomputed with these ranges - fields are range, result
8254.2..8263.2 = 0.5041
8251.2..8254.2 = 0.4929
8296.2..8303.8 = 0.4942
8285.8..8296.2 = 0.4854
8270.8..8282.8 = 0.4879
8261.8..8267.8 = 0.4947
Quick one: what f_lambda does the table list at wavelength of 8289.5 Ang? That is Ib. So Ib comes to 0.5305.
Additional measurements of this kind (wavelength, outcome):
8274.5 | 0.4943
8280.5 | 0.5174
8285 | 0.5277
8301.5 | 0.5122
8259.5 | 0.5178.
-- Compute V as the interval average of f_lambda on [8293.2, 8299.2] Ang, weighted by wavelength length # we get 0.504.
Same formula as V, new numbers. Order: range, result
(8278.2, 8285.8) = 0.52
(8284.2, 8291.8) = 0.512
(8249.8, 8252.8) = 0.515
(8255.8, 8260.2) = 0.513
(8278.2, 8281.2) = 0.516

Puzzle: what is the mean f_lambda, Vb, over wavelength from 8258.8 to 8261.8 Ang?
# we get 0.518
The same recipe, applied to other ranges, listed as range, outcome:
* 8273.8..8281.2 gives 0.505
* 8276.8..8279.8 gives 0.513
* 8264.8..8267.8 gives 0.502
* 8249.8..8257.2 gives 0.511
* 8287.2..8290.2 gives 0.519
